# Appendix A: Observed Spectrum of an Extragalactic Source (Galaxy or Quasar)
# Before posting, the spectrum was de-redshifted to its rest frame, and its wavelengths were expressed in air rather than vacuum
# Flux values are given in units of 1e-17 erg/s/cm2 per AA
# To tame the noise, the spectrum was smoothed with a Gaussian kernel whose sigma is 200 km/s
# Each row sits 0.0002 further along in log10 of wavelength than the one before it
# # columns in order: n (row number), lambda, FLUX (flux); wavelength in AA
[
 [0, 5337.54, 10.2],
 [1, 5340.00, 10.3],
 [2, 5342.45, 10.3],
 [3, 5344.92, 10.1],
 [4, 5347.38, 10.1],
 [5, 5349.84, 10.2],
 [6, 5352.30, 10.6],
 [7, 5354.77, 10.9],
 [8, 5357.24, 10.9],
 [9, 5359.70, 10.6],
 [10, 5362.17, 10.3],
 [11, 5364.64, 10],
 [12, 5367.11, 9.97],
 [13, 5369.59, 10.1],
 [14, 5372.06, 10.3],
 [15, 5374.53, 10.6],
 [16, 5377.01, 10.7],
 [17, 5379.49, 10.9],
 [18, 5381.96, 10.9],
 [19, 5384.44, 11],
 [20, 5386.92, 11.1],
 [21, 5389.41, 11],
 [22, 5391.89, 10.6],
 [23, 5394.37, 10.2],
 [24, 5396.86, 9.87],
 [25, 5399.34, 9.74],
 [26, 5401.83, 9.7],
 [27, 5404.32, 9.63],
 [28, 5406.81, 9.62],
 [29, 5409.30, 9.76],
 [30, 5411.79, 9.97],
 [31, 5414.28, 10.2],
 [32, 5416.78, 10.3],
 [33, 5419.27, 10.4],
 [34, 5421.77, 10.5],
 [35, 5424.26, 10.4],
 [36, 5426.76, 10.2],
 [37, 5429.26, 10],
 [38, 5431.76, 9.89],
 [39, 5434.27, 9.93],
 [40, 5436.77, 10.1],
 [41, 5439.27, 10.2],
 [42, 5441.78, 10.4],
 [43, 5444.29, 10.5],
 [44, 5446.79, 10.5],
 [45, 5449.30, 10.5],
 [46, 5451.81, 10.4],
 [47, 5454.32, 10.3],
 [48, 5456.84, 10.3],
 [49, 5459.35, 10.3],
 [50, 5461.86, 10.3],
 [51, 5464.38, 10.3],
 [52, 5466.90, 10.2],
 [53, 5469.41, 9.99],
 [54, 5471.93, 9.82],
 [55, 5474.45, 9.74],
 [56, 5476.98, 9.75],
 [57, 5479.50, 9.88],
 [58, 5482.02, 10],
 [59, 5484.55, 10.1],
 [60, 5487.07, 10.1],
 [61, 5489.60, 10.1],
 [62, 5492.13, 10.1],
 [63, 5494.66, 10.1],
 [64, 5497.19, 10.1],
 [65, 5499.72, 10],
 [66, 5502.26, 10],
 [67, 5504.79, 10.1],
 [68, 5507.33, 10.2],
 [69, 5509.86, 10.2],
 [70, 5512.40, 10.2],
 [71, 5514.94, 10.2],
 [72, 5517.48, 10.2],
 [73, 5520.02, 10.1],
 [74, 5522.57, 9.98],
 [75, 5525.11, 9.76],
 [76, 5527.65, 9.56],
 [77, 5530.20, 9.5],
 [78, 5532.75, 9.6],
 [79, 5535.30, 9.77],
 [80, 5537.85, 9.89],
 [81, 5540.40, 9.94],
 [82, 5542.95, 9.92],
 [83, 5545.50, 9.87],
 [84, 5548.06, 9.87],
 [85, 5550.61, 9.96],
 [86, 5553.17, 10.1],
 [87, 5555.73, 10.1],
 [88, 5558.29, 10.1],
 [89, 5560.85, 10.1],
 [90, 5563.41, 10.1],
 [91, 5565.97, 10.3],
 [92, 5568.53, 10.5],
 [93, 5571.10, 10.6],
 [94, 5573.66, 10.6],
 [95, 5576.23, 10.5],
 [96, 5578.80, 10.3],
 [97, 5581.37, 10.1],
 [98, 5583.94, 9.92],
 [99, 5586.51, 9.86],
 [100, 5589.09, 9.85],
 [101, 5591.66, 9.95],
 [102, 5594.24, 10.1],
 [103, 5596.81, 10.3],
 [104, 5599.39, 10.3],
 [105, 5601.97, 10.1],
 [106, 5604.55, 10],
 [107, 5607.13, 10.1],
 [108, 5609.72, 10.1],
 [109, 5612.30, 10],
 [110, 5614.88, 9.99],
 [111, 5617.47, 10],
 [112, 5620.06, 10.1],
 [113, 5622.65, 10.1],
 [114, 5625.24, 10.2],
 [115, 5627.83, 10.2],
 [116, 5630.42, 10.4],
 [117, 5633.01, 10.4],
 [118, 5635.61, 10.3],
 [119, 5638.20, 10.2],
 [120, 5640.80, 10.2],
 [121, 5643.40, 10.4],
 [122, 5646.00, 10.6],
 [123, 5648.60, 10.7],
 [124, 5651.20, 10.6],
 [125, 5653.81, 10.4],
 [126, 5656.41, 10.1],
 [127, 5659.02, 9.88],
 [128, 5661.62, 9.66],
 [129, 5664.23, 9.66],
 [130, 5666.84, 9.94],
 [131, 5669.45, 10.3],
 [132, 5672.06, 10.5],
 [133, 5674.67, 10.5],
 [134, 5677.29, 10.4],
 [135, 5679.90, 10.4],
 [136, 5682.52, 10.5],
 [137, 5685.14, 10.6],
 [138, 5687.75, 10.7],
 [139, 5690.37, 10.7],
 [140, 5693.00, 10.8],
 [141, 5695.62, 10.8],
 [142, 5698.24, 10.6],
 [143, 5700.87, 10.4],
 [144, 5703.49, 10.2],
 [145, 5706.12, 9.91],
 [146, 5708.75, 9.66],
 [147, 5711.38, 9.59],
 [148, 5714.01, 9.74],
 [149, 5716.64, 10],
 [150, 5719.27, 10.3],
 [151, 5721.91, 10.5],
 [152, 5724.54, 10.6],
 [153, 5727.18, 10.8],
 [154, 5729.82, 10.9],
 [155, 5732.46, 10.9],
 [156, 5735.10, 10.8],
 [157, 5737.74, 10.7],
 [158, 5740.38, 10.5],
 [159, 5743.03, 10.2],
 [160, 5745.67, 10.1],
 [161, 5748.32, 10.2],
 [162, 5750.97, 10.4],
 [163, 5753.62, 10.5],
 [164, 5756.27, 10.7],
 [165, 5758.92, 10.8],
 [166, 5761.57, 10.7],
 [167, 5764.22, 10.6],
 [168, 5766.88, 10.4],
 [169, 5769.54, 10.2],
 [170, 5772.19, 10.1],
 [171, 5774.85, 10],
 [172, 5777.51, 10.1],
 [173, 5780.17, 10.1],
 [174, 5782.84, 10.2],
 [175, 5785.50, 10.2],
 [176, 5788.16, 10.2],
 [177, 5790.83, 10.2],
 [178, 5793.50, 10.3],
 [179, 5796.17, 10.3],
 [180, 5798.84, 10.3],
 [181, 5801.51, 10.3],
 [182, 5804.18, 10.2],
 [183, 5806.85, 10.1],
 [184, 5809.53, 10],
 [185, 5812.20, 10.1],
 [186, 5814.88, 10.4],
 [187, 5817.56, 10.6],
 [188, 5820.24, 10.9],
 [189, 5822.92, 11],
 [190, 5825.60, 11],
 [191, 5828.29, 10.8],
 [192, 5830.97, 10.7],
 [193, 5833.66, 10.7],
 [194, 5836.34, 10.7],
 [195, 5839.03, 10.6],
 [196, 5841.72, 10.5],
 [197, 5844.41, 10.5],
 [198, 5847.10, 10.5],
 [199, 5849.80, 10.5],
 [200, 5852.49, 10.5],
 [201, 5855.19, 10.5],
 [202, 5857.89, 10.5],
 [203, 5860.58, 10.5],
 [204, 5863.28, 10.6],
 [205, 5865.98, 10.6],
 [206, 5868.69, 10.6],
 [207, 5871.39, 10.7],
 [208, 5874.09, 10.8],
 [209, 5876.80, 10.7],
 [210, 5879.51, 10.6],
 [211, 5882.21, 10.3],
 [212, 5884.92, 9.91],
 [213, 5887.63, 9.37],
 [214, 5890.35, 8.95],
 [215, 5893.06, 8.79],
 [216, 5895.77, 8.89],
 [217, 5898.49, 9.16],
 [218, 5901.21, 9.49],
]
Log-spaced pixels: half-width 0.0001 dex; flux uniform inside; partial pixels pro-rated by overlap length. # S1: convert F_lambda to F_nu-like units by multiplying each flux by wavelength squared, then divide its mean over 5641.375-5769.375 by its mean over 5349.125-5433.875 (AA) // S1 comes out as 1.13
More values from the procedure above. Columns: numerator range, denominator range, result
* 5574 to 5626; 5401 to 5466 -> 1.05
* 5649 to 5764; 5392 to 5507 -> 1.13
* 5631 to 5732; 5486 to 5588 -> 1.08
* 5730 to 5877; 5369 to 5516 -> 1.17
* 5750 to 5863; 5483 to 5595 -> 1.14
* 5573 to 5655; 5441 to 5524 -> 1.06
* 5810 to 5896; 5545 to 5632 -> 1.12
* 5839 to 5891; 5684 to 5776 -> 1.05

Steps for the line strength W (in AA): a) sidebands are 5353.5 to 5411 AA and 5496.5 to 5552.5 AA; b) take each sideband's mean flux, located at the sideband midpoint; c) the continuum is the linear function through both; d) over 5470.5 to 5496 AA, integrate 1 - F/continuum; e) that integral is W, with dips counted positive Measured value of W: 0.3 AA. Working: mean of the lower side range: 10.4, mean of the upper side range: 9.95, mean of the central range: 9.97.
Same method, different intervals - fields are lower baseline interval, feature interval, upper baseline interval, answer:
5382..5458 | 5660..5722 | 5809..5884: 1.2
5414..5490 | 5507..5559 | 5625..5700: 1.6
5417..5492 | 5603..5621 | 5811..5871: 0.5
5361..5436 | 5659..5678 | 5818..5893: 0.5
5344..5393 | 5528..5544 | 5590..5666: 0.9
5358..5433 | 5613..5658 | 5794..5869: 0.6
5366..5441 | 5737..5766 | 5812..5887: 0.1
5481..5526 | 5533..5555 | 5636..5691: 0.5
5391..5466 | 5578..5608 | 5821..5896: 0.5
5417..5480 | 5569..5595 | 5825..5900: 0.1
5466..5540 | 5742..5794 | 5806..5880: 0.7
